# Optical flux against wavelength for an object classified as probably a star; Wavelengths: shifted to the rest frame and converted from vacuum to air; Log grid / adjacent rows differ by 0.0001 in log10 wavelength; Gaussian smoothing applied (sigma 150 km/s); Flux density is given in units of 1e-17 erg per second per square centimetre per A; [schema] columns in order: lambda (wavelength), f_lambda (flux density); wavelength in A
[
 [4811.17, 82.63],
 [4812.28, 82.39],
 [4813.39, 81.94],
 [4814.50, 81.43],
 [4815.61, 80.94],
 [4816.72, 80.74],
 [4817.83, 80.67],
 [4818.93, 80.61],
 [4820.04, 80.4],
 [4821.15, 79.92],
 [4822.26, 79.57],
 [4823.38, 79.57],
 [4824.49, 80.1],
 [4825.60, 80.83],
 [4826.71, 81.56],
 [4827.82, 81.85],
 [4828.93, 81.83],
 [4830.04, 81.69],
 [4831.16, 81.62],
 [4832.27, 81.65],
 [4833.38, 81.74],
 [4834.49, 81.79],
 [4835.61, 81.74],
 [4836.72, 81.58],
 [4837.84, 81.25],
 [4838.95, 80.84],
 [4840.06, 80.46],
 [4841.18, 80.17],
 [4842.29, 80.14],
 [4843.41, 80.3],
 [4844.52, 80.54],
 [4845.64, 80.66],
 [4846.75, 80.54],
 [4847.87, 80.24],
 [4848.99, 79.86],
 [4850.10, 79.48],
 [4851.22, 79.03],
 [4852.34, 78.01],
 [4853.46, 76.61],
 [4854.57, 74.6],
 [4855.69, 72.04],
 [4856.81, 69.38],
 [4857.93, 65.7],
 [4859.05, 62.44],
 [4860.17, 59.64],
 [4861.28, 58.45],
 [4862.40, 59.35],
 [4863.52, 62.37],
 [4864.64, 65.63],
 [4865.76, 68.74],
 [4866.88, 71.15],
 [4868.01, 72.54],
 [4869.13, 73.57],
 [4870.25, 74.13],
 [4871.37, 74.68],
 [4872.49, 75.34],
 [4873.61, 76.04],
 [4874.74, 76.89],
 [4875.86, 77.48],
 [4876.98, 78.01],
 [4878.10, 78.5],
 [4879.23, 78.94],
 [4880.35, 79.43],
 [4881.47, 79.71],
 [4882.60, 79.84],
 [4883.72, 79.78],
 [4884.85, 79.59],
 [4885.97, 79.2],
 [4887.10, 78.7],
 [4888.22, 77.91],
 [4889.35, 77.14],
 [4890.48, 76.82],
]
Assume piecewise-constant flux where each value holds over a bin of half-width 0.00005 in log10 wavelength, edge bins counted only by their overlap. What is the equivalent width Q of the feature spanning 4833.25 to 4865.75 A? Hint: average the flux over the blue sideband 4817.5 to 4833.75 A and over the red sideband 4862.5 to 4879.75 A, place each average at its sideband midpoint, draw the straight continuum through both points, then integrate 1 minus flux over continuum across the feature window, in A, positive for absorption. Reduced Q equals 0.9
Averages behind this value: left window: 80.9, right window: 73.2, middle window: 74.8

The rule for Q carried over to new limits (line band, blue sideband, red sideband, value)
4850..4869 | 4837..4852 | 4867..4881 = 2.2 A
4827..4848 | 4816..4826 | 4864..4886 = -0.6 A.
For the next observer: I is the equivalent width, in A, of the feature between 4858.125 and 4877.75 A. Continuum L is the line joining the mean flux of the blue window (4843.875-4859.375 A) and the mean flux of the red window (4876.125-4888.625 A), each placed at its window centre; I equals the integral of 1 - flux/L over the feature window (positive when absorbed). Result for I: 2.0 A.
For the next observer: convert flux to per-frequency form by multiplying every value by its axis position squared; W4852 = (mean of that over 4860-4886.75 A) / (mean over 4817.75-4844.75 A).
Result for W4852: 0.9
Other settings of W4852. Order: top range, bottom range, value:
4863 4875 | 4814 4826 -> 0.91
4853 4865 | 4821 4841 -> 0.82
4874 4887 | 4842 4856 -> 1.01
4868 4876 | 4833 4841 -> 0.94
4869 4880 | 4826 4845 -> 0.96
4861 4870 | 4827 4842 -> 0.83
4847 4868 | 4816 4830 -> 0.88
